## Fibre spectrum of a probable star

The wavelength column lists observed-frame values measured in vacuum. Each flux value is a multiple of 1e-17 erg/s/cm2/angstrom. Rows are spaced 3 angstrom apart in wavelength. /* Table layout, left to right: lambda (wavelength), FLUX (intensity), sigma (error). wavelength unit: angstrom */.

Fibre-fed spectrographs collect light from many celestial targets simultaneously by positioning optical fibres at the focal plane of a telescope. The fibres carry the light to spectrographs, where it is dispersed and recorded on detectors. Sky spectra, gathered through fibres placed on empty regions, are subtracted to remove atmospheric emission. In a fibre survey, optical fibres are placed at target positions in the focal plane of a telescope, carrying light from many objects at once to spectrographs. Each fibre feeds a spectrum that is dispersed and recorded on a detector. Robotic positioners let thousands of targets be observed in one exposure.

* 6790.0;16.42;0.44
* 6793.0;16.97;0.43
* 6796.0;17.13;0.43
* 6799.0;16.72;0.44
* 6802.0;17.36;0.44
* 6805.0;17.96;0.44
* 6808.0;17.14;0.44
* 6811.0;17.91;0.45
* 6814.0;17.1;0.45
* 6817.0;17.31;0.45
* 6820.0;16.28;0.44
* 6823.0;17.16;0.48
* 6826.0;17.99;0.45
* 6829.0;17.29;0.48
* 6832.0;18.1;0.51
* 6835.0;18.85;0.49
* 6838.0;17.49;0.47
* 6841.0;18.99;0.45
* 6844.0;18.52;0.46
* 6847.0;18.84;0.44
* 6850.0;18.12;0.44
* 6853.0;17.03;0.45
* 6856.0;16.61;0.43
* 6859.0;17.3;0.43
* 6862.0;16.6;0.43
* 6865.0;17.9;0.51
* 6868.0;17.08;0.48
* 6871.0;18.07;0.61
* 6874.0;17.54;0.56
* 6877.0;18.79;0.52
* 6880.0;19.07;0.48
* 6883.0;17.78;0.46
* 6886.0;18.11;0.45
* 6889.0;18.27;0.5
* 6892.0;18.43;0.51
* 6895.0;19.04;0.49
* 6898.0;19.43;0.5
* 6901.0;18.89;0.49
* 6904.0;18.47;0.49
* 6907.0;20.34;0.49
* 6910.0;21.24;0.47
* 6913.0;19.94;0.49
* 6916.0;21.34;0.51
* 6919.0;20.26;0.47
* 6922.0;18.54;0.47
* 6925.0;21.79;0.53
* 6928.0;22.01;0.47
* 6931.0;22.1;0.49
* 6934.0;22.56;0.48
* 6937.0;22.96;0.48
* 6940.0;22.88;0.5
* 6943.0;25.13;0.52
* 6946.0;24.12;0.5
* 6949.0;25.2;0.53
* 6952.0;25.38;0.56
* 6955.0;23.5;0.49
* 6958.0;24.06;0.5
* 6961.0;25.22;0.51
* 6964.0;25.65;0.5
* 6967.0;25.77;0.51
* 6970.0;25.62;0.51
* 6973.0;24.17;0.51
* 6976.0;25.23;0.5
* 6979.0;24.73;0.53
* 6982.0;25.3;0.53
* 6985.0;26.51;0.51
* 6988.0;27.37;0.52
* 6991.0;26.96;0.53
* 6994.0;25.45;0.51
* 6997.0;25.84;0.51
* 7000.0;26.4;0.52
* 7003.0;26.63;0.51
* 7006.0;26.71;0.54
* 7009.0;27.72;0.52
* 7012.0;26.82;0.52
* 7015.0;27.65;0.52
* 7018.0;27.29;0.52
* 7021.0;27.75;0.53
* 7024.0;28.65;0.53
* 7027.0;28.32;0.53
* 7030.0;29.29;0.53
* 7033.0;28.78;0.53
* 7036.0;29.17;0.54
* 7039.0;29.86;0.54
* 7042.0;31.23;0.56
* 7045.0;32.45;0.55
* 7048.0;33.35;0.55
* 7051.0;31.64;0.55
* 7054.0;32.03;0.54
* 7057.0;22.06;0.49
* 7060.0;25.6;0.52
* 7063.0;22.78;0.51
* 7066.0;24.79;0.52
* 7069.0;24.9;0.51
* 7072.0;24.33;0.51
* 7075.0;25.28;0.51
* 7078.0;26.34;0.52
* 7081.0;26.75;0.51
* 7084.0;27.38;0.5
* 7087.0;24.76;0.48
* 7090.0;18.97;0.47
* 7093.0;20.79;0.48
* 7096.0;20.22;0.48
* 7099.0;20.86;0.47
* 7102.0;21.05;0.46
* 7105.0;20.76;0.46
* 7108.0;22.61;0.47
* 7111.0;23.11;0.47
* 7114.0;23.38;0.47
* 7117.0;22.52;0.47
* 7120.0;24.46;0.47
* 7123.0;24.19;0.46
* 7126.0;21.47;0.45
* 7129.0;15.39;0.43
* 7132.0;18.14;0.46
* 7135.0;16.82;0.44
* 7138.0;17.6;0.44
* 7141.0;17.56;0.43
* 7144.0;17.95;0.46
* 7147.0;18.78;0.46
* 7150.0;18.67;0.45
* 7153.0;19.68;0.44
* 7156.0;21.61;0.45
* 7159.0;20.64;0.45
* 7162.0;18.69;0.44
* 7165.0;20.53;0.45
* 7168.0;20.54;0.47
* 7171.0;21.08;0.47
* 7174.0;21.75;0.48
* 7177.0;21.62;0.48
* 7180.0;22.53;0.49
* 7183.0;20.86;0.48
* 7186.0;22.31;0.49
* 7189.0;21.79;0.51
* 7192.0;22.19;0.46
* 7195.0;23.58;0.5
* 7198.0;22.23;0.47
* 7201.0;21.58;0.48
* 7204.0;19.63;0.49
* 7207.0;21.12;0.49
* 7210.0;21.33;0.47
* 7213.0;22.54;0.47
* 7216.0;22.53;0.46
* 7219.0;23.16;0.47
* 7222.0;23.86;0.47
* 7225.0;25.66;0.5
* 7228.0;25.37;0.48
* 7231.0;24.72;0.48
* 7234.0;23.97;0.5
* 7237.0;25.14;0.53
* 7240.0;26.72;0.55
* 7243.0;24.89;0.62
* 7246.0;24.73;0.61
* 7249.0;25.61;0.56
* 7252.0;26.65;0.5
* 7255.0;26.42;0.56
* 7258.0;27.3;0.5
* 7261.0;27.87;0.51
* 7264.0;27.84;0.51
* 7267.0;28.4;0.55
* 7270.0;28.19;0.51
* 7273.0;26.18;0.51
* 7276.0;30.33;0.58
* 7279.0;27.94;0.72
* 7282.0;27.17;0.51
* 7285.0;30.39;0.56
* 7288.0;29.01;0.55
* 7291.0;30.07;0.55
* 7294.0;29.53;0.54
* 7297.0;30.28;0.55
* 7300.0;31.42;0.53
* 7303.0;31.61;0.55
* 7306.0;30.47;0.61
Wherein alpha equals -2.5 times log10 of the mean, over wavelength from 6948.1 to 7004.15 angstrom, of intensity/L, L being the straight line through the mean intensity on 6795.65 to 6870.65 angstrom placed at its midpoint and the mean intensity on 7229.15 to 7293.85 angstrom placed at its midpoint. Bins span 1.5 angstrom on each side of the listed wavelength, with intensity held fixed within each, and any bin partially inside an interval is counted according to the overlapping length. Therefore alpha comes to -0.22 mag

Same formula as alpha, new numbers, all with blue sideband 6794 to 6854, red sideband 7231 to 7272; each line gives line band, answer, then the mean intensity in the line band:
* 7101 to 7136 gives 0.12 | 21.2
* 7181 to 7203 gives 0.14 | 22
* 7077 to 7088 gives -0.15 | 26.4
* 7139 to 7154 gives 0.30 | 18.5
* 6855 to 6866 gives 0.08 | 17.1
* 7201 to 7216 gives 0.19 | 21.3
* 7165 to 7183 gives 0.16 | 21.4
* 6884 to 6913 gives 0.00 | 19.2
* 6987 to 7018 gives -0.25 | 26.8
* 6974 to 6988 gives -0.22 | 25.6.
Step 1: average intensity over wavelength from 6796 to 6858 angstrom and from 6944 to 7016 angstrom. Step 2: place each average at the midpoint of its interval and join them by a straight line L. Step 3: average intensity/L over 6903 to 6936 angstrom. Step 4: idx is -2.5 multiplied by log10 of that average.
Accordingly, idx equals 0.08 mag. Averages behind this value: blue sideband 17.6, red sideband 25.7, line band 20.8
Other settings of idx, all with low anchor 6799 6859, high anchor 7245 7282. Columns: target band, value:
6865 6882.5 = 0.034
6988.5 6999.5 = -0.225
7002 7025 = -0.250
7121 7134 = 0.218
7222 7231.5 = 0.060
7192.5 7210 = 0.197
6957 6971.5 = -0.220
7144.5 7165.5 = 0.256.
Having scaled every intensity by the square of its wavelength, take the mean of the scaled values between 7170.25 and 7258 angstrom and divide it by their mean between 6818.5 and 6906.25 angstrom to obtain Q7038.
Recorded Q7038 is 1.4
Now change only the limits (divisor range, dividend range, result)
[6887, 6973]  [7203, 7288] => 1.27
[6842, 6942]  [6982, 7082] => 1.48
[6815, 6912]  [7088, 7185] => 1.22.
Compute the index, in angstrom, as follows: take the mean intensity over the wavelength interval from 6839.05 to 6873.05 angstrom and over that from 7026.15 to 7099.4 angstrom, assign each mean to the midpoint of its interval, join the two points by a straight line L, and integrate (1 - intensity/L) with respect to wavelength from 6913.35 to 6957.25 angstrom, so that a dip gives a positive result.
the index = -3.15 angstrom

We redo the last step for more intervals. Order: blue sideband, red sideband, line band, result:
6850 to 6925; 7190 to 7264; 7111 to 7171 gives 7.2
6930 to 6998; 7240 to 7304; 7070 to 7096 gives 2.0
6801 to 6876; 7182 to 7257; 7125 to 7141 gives 3.2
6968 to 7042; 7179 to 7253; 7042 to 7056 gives -3.0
